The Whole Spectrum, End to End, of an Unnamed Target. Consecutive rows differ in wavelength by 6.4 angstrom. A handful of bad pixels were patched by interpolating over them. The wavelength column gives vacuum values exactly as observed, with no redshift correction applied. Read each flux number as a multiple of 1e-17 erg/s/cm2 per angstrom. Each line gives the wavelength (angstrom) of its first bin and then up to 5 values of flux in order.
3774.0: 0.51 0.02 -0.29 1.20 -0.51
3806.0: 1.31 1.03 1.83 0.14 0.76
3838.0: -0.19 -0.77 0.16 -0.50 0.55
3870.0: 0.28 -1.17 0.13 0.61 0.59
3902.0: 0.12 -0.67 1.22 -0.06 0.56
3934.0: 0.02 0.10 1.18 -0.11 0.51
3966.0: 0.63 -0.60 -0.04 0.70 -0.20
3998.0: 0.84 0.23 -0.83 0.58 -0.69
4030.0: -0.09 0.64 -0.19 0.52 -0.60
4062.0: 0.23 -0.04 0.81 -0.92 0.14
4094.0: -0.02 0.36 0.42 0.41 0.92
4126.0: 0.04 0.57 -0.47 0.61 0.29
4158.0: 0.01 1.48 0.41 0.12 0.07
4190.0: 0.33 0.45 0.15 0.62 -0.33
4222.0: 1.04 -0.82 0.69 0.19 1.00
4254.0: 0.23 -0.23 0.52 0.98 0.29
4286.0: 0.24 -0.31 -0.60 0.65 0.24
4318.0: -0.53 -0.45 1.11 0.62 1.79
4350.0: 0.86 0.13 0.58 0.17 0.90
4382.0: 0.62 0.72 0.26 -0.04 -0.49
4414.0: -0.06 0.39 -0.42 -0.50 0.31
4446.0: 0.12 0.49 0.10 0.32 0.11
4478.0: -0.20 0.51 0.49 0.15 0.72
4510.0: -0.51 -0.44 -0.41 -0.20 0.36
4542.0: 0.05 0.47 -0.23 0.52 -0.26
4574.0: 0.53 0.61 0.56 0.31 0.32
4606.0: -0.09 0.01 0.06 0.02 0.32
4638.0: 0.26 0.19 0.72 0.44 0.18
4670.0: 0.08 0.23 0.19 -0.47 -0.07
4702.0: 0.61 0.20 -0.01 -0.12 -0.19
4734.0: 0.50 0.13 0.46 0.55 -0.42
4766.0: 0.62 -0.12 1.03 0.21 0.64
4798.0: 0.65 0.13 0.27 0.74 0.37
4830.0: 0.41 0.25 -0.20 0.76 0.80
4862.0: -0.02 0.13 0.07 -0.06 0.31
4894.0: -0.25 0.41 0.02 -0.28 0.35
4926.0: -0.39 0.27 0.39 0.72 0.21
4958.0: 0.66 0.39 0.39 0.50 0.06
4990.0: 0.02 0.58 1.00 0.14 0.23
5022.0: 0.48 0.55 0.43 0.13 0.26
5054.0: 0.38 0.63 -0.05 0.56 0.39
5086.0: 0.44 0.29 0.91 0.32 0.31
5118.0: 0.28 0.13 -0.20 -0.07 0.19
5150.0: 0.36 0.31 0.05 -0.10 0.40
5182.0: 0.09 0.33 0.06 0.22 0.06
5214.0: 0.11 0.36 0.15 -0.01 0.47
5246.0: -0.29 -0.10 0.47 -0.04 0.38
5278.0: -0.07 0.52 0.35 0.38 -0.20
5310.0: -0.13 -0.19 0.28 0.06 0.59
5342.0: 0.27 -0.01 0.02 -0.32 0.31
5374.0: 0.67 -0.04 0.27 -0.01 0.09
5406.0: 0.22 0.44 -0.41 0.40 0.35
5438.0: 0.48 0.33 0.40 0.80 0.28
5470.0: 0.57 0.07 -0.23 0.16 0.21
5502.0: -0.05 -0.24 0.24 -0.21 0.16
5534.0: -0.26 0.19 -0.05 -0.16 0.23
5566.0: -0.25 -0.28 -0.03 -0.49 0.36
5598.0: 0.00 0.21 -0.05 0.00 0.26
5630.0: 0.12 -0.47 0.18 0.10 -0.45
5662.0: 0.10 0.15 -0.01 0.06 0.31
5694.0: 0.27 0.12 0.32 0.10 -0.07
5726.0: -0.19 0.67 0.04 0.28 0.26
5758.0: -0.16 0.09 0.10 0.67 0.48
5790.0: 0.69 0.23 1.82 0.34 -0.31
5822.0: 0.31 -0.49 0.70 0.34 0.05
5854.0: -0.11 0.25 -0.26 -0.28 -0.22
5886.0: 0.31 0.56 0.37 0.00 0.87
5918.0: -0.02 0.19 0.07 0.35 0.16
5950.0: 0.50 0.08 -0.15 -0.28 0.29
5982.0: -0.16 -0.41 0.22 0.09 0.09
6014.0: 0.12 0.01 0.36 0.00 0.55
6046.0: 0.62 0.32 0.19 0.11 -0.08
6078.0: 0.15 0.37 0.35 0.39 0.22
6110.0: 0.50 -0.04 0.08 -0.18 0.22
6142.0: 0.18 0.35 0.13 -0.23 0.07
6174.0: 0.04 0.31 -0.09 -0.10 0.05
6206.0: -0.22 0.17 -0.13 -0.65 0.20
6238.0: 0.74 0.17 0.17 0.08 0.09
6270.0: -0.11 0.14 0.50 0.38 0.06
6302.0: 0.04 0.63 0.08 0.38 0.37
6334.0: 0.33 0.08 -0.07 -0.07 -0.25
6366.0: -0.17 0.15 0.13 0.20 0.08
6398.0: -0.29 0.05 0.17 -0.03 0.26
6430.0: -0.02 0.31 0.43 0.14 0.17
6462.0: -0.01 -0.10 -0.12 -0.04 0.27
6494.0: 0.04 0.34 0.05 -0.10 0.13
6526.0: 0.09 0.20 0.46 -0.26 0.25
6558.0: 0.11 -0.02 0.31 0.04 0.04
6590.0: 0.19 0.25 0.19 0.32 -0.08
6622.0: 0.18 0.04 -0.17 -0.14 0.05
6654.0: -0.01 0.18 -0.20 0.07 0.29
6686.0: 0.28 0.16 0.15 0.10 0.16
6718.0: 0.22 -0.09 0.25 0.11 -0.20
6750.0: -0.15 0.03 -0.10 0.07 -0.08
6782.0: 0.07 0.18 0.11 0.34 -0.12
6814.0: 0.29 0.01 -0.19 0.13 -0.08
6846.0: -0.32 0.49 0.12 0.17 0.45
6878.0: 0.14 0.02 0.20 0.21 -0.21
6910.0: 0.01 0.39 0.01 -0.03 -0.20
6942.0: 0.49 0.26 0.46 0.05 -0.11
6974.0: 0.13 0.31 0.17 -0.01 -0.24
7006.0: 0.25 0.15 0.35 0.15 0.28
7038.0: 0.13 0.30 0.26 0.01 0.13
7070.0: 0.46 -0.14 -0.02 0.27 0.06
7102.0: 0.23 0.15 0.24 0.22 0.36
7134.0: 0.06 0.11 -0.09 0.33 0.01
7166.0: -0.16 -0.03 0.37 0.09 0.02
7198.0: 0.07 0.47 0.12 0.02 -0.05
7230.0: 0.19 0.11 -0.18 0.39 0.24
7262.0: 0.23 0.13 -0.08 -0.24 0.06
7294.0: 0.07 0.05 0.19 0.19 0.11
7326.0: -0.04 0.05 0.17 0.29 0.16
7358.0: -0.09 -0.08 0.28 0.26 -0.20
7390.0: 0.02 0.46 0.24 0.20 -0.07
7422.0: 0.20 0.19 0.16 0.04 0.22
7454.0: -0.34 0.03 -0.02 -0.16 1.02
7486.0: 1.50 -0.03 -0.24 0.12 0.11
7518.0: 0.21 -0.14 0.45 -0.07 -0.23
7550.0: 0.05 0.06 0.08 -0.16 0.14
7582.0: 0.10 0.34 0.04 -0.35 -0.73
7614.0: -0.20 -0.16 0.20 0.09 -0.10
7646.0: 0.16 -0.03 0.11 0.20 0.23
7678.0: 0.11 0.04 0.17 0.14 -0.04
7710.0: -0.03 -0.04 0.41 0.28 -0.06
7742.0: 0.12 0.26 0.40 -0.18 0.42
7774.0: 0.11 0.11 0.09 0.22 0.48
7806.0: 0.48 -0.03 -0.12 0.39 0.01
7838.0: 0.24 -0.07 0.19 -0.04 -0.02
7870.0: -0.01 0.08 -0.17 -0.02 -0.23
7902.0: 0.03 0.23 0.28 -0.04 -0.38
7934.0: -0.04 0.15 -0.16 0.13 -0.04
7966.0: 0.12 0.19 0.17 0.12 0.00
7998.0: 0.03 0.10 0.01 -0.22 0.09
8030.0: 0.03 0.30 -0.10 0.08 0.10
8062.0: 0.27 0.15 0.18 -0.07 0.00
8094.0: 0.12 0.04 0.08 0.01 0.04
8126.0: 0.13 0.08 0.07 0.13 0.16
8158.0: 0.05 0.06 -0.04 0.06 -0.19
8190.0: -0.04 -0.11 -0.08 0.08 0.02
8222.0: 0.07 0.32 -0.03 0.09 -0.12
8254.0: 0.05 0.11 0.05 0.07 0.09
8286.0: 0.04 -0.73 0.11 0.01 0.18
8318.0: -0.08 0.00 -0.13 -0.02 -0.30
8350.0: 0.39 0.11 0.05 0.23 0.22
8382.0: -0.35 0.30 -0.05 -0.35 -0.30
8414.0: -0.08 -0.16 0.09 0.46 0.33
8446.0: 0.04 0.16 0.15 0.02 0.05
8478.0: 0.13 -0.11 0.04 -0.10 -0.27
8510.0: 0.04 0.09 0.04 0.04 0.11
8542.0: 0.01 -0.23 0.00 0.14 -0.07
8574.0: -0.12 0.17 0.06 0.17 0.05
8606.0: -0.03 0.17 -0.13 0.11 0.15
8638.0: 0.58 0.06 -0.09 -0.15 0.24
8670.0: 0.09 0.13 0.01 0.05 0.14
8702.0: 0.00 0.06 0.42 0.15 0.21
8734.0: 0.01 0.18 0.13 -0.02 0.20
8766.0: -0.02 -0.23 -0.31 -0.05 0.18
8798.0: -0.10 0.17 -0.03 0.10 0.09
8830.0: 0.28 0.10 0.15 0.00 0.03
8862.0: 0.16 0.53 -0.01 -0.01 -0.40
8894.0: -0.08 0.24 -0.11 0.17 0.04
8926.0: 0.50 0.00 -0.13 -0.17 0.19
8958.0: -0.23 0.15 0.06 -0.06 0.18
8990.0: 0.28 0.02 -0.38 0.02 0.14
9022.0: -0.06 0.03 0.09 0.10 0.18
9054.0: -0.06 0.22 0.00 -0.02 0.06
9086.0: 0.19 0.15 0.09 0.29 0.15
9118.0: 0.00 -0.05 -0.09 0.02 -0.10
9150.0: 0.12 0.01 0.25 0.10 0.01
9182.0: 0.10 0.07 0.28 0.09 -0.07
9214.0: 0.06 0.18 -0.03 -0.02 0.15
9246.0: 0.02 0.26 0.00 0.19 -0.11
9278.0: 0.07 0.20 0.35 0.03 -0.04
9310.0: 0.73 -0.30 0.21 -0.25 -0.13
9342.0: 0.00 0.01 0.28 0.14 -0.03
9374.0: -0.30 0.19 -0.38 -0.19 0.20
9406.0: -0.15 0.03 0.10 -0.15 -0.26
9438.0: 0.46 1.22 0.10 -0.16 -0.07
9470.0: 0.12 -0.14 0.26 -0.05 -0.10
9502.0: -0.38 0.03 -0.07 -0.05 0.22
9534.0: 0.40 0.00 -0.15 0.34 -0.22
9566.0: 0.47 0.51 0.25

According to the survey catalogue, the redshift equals 1.01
